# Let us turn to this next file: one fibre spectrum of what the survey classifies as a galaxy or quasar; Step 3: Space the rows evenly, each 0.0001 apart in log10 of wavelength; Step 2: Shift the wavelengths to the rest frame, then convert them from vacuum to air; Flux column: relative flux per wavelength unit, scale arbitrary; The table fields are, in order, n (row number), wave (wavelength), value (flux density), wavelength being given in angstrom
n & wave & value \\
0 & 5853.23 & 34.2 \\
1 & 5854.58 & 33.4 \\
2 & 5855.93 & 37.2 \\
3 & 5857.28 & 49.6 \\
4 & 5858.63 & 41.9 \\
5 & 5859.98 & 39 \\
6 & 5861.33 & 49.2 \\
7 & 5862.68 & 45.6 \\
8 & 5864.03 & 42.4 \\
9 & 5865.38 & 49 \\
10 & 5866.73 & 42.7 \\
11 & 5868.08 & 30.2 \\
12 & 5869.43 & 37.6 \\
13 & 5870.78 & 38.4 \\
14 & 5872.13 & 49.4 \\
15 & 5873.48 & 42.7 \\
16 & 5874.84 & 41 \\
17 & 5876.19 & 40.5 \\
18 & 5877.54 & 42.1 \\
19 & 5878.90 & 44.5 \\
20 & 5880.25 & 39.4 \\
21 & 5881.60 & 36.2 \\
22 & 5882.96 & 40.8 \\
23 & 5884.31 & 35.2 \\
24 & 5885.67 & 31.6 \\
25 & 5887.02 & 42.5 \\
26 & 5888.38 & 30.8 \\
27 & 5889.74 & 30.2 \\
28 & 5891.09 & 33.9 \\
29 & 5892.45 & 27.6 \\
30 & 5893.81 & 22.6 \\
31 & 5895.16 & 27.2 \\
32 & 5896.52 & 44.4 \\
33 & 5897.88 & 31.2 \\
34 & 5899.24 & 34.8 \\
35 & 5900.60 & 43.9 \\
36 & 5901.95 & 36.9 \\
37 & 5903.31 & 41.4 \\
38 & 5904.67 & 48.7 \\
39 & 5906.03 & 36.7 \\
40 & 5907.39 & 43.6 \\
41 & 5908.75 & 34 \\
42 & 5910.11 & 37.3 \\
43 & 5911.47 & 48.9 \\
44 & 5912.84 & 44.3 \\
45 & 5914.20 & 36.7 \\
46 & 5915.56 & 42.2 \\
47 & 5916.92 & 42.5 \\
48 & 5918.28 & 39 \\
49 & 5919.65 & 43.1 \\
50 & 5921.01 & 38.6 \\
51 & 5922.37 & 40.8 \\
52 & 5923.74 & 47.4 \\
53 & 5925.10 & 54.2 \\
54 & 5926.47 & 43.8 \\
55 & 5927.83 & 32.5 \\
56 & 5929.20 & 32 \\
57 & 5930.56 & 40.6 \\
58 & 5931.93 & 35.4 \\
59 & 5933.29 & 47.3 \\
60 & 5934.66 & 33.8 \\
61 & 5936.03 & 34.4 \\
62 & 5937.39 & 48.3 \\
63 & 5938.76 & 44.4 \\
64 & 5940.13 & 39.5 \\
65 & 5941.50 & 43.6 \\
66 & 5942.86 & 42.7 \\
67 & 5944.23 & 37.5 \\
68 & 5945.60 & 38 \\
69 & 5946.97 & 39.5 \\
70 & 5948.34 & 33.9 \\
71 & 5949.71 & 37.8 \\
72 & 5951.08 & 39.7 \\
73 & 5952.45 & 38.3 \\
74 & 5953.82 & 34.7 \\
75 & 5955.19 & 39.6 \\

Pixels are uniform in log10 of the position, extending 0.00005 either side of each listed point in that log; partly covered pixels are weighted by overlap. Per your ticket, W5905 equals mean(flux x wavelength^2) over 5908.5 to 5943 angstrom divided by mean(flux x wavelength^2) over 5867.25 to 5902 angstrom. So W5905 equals 1.13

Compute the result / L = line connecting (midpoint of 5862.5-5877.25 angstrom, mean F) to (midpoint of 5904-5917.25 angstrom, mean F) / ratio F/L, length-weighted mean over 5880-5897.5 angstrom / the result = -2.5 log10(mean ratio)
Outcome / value 0.22 mag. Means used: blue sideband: 41.7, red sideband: 41.5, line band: 33.8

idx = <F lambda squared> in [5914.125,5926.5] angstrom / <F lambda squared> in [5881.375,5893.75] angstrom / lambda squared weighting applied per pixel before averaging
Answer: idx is 1.3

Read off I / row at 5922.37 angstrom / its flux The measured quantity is 40.8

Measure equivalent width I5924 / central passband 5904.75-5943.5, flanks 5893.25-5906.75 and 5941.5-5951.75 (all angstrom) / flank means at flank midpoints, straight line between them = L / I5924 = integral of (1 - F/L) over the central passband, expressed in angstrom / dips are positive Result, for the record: -3.27 angstrom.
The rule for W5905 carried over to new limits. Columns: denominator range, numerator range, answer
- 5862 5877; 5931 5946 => 0.99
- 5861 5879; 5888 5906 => 0.84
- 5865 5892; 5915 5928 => 1.12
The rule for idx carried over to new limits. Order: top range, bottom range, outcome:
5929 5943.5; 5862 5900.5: 1.09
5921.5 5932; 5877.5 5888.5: 1.09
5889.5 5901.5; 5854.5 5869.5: 0.80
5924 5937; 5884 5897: 1.25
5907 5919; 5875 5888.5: 1.07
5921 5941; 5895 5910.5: 1.07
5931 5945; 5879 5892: 1.15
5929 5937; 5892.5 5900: 1.21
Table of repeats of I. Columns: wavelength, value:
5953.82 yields 34.7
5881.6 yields 36.2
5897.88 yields 31.2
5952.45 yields 38.3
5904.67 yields 48.7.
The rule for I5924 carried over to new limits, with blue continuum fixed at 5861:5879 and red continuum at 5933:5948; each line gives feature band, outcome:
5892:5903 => 2.0 angstrom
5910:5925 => -0.5 angstrom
